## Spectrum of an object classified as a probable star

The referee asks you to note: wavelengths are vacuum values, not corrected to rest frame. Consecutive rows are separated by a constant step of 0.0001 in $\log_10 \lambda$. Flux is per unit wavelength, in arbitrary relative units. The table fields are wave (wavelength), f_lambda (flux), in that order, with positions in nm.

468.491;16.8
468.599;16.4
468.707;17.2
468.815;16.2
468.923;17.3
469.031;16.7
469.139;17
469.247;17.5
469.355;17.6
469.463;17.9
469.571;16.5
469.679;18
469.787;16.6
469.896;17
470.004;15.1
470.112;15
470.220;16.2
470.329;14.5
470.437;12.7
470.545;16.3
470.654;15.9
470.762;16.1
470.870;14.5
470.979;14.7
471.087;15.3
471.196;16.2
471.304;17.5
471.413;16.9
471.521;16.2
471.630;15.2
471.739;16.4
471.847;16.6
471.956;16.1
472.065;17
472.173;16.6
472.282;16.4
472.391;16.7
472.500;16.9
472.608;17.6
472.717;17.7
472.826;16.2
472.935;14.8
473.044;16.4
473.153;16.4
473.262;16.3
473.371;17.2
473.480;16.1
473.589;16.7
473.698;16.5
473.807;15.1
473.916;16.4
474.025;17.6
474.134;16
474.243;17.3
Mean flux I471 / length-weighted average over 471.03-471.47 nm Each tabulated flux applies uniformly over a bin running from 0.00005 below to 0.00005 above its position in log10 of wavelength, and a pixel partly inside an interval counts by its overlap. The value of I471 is 16.5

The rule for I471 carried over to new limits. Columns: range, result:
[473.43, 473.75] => 16.4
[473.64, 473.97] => 16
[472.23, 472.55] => 16.6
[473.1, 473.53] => 16.5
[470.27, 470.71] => 14.9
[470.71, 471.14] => 15.2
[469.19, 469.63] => 17.4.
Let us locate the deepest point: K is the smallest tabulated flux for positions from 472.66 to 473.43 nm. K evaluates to 14.8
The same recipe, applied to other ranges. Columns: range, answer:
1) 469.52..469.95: 16.5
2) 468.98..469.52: 16.7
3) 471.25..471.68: 15.2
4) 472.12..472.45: 16.4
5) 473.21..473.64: 16.1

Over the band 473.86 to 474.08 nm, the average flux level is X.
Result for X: 17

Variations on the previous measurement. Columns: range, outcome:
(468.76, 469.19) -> 16.8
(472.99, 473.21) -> 16.4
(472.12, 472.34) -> 16.5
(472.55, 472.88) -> 17.2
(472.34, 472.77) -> 17.2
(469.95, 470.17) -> 15.1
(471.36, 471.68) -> 16.1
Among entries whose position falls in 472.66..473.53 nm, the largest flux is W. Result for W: 17.7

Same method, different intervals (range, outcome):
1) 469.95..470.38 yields 16.2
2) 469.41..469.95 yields 18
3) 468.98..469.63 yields 17.9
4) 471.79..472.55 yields 17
